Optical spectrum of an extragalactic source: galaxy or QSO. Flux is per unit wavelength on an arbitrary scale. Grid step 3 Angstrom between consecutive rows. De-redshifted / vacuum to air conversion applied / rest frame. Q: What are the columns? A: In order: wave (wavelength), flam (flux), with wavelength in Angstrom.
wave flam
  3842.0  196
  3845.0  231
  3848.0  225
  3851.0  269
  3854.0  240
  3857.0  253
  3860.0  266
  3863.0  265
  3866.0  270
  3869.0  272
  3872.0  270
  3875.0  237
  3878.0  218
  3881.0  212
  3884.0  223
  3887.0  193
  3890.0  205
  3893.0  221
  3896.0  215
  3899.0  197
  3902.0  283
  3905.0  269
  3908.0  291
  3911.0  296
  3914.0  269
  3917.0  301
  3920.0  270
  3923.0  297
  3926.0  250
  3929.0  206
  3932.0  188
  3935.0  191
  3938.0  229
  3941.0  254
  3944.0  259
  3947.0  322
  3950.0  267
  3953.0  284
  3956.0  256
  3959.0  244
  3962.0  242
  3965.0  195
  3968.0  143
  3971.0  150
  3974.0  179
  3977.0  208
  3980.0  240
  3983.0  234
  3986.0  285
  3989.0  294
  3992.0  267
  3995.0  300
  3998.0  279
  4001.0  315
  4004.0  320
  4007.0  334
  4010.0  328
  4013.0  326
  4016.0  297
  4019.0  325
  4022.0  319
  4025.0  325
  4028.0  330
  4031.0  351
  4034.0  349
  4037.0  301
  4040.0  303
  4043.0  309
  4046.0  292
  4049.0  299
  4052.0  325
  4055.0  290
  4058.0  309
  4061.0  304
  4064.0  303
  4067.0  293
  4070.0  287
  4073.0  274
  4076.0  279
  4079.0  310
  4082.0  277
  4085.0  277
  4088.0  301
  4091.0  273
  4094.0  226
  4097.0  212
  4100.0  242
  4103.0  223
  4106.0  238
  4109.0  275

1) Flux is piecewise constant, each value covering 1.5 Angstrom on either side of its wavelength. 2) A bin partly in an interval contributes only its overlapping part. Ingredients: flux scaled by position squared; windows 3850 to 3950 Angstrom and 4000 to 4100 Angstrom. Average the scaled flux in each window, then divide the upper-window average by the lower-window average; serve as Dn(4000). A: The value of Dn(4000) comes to 1.30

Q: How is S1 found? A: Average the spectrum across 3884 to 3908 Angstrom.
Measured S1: 230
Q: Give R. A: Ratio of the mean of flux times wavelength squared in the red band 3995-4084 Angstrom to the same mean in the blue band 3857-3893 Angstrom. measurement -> 1.4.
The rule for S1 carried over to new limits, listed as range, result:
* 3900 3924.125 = 282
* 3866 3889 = 234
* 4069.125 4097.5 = 273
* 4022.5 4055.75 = 316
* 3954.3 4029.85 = 270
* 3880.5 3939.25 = 241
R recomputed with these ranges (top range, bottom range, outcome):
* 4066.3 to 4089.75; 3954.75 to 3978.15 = 1.51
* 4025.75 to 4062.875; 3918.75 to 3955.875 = 1.32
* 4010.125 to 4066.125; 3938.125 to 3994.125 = 1.35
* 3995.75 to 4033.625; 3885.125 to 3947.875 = 1.37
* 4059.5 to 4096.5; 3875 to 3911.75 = 1.32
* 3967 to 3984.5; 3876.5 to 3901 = 0.96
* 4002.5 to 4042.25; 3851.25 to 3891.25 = 1.45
